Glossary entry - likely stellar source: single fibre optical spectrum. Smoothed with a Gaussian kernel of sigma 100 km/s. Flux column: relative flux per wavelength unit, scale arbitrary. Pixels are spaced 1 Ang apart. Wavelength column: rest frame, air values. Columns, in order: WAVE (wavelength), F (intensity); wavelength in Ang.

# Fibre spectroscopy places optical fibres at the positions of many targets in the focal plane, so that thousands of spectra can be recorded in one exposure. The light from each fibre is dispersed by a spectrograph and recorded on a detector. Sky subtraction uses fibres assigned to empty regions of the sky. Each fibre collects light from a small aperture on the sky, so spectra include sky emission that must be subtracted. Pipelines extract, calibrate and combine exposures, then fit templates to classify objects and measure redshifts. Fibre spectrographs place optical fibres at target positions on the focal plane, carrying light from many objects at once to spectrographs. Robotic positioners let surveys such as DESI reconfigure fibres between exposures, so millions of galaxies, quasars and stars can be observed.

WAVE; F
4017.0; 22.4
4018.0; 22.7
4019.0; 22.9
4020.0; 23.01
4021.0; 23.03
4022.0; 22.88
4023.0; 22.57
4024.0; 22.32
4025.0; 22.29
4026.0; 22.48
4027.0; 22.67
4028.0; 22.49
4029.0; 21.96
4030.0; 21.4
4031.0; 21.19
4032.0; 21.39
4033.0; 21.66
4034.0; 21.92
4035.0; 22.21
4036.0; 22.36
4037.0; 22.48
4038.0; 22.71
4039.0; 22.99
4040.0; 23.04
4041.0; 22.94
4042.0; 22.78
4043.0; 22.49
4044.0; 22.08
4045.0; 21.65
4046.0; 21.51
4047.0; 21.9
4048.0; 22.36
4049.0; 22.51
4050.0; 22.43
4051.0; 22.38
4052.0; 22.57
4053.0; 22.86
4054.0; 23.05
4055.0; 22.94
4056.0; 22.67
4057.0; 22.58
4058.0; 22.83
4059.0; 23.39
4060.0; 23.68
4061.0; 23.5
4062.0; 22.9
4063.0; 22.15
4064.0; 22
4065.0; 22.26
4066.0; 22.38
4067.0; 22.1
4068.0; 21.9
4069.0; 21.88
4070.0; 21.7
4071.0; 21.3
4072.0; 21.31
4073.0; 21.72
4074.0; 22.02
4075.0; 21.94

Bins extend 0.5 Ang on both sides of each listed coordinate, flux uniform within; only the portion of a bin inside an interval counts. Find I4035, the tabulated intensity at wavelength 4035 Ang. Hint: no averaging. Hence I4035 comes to 22.21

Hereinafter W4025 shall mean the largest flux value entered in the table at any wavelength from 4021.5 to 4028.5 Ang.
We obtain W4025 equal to 22.88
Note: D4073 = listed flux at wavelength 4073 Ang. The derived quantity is 21.72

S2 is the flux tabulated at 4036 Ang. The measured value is 22.36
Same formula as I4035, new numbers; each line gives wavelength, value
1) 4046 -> 21.51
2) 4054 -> 23.05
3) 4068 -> 21.9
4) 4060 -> 23.68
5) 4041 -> 22.94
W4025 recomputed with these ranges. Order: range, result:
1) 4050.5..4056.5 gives 23.05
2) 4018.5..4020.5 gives 23.01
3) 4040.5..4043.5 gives 22.94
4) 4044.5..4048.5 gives 22.36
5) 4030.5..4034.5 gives 21.92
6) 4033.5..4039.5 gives 22.99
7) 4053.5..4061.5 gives 23.68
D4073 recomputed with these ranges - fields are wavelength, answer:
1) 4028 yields 22.49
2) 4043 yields 22.49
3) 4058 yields 22.83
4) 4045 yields 21.65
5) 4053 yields 22.86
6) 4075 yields 21.94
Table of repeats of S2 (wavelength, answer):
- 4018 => 22.7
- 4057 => 22.58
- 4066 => 22.38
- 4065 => 22.26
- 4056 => 22.67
